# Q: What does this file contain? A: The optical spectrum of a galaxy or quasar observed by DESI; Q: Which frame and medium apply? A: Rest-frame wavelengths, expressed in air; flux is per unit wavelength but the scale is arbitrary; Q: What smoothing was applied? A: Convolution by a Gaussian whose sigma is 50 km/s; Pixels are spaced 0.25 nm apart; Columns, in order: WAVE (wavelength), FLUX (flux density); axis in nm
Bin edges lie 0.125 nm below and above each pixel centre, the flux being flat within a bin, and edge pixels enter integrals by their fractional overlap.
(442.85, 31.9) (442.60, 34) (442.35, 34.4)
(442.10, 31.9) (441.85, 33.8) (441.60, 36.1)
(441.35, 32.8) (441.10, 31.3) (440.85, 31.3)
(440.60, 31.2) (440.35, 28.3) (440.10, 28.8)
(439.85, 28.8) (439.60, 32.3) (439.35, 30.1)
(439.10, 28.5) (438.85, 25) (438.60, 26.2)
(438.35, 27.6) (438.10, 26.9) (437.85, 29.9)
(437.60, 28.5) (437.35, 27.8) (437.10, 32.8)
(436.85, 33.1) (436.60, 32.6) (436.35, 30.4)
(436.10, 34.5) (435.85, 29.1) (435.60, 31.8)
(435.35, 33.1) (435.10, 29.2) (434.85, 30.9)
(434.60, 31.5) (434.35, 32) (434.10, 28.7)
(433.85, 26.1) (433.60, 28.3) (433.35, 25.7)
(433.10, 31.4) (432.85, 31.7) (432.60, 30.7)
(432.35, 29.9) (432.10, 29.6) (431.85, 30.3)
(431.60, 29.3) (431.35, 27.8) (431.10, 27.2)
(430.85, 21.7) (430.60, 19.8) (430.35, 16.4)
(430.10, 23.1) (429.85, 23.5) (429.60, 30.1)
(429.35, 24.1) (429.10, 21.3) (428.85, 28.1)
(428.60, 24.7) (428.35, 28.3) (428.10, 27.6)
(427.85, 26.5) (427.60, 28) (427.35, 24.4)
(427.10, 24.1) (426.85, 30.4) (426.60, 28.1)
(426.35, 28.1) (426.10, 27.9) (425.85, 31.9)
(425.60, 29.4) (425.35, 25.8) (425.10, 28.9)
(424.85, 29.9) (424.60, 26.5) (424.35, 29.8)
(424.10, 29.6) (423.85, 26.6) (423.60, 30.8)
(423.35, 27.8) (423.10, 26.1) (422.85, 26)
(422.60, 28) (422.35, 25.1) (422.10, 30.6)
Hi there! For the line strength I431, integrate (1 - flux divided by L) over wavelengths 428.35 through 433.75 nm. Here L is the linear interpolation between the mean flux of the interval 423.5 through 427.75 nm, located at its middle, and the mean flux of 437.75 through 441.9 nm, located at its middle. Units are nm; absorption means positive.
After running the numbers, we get 0.45 nm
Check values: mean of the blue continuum 28.2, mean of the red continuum 29.9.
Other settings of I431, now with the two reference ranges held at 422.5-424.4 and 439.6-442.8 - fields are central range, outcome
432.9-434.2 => 0.086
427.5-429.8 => 0.217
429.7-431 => 0.367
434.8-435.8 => -0.016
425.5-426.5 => -0.025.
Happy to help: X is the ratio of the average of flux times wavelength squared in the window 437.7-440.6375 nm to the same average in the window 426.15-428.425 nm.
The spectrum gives 1.11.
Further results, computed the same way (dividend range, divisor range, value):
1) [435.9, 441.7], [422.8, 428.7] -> 1.15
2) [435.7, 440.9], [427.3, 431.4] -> 1.25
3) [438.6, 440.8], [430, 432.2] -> 1.21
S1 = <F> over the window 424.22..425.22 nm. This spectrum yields 28.8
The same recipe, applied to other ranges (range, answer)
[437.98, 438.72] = 26.9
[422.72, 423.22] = 26.1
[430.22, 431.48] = 22.6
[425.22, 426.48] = 28.6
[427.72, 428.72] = 26.8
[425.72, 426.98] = 29.3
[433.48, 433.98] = 27.2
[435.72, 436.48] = 31.3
